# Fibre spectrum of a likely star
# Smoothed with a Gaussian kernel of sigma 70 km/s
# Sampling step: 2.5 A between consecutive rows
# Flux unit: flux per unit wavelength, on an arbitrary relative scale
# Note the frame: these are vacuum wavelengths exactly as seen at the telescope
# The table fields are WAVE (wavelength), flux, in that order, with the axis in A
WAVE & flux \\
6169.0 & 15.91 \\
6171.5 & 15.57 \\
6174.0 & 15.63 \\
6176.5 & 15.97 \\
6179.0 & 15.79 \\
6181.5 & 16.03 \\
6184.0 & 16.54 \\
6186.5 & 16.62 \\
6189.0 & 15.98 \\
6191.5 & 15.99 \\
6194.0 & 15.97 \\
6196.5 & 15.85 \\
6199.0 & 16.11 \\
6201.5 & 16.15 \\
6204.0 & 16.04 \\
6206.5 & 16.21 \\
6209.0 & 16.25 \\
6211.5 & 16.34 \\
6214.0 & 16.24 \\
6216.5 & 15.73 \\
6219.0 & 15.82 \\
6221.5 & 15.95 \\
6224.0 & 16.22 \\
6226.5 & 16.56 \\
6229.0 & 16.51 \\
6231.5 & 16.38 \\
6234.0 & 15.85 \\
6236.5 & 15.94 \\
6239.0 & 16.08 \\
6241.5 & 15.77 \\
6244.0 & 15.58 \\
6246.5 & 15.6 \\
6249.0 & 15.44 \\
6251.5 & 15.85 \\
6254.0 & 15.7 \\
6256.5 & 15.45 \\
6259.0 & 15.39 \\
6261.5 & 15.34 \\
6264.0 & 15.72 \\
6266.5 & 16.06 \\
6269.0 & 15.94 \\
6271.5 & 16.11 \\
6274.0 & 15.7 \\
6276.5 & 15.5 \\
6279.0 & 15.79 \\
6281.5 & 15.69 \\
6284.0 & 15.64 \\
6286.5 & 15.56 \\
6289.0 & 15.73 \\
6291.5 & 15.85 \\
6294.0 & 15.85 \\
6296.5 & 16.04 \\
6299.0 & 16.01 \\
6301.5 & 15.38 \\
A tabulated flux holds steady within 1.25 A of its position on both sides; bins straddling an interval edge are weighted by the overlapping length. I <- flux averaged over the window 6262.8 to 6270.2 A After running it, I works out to 15.9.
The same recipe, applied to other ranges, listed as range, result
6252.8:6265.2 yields 15.5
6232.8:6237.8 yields 15.9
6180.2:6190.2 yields 16.3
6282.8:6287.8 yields 15.6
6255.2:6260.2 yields 15.4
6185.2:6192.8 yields 16.2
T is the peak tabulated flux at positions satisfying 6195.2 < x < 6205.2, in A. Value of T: 16.15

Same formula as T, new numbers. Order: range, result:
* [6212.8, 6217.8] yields 16.24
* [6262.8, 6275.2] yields 16.11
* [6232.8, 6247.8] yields 16.08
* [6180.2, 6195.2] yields 16.62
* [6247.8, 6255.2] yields 15.85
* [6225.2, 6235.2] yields 16.56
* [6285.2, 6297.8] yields 16.04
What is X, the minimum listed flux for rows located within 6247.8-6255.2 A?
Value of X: 15.44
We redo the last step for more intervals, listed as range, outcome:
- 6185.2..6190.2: 15.98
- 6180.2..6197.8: 15.85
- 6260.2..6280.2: 15.34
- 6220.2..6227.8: 15.95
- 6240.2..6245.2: 15.58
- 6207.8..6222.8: 15.73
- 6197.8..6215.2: 16.04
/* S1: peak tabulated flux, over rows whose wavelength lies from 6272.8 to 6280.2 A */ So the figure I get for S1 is 15.79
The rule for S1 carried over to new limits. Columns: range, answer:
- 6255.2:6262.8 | 15.45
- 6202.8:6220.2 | 16.34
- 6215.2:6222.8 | 15.95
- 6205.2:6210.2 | 16.25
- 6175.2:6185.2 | 16.54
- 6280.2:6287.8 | 15.69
